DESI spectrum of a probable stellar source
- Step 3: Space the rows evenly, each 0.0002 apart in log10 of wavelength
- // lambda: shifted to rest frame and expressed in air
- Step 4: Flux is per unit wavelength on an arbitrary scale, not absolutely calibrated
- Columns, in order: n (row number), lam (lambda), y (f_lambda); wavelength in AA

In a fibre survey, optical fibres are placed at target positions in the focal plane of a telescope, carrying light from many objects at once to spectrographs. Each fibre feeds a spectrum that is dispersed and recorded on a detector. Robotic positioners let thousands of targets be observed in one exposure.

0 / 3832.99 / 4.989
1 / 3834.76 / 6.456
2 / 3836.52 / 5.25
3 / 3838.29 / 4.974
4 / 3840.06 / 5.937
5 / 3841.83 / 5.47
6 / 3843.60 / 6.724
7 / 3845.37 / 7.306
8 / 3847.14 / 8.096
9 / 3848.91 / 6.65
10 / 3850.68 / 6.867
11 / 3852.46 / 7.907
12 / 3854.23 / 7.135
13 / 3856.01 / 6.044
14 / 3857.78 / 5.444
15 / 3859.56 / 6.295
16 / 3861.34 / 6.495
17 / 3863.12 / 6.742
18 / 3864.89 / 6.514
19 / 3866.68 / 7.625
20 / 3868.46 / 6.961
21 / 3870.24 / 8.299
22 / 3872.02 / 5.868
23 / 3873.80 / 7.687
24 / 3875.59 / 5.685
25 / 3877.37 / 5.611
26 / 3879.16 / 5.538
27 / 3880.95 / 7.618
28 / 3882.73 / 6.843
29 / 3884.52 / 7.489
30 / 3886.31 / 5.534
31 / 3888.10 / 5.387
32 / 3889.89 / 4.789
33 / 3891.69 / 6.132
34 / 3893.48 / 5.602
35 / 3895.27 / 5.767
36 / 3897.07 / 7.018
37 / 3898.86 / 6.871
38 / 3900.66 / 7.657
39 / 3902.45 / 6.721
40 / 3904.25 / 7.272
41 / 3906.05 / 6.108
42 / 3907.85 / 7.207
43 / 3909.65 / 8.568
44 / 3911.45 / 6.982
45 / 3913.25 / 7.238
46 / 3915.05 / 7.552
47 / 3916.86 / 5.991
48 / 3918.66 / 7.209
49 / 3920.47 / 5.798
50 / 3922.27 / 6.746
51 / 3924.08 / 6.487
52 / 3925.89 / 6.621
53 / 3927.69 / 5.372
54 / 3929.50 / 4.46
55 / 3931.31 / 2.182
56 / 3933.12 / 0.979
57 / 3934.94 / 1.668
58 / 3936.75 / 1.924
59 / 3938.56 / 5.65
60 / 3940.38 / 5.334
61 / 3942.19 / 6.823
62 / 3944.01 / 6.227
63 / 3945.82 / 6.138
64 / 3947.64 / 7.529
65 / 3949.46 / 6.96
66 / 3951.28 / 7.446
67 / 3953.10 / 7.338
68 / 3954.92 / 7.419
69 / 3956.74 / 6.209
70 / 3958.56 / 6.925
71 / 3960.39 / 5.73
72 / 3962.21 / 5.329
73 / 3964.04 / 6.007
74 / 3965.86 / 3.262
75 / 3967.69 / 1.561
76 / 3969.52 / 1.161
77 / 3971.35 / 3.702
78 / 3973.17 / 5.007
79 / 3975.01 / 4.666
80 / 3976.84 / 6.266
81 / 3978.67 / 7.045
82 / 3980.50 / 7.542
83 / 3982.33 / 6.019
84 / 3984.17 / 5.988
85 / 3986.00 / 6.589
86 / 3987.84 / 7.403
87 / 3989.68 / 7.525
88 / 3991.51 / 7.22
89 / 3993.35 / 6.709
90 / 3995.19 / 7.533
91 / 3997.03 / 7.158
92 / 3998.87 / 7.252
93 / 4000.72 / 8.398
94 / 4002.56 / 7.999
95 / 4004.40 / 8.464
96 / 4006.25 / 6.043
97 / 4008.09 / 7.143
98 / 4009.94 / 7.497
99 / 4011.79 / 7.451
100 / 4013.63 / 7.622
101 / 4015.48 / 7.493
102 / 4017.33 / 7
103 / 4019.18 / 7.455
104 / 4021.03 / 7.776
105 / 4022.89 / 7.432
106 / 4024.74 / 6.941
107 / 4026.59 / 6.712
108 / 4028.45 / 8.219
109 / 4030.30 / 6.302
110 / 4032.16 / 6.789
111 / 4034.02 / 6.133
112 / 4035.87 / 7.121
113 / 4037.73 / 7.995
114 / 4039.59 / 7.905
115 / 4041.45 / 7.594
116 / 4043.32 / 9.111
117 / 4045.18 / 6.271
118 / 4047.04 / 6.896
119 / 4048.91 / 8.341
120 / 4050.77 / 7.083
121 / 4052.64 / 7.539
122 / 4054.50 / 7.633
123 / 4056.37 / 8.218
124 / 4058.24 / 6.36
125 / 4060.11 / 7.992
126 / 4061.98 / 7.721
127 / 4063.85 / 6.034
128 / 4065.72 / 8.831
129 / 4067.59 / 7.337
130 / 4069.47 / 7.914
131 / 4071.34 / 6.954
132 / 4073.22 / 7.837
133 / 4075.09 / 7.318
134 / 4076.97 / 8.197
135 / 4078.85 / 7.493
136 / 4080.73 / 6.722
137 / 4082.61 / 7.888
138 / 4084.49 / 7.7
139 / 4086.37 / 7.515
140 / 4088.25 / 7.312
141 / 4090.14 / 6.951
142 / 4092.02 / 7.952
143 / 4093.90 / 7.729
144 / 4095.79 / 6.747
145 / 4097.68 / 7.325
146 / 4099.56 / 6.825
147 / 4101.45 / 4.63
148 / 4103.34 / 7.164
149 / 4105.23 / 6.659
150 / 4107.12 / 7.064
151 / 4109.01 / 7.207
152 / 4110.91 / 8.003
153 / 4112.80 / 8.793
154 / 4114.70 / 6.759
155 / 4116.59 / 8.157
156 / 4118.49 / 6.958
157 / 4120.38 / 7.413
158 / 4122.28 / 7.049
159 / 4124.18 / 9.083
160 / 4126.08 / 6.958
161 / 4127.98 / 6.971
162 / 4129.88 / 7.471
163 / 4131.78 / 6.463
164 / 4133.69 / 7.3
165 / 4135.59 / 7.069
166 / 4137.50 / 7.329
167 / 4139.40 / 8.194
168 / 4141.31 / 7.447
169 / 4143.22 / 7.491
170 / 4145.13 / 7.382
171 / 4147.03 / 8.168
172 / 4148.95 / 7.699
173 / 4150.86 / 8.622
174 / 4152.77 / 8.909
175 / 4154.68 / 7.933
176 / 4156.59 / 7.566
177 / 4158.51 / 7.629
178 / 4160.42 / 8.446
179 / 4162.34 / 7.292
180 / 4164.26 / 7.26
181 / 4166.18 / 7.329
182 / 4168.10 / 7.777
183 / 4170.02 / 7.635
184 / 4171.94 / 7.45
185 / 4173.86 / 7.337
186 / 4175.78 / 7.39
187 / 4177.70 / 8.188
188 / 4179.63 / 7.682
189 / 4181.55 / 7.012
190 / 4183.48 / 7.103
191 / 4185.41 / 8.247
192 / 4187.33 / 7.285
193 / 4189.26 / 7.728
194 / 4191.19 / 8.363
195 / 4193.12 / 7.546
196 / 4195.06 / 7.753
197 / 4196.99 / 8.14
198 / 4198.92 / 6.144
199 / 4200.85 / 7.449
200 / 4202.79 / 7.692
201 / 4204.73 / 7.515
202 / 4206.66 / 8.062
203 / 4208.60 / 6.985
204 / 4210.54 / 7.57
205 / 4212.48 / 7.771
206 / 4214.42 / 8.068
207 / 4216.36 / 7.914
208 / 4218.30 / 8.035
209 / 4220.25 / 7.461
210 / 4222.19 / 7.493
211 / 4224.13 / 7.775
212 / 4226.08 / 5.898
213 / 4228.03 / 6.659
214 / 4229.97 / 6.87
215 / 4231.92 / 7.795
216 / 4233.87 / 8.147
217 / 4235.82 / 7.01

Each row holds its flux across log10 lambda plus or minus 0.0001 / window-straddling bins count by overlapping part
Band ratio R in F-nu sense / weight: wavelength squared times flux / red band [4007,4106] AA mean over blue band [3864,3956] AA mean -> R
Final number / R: 1.3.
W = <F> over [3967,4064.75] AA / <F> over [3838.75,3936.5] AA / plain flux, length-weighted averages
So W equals 1.10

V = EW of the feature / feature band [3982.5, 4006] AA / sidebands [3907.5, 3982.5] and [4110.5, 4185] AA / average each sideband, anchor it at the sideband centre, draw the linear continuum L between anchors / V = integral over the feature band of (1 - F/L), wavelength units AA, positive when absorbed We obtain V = -4.53 AA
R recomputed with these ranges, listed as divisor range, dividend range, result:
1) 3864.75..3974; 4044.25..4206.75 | 1.41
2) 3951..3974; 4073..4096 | 1.57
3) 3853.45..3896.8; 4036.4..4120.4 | 1.29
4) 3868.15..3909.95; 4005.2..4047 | 1.19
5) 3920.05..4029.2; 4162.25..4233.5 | 1.36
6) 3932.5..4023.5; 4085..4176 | 1.29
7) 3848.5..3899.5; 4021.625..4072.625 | 1.24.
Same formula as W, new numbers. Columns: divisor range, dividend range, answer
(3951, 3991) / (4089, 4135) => 1.26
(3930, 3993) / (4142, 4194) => 1.42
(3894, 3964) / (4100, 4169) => 1.23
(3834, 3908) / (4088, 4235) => 1.15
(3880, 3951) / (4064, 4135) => 1.22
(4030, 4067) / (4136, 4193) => 1.04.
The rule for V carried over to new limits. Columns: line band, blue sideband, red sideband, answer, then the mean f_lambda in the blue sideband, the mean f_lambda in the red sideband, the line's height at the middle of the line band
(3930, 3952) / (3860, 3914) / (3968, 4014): 5.72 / 6.66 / 6.54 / 6.6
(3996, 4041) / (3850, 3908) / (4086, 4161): -1.78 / 6.56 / 7.46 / 7.07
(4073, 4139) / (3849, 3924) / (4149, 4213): 0.77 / 6.65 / 7.66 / 7.4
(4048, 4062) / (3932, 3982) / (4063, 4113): -1.66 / 5.25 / 7.32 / 6.8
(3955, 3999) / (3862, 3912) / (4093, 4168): 7.07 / 6.64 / 7.45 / 6.94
